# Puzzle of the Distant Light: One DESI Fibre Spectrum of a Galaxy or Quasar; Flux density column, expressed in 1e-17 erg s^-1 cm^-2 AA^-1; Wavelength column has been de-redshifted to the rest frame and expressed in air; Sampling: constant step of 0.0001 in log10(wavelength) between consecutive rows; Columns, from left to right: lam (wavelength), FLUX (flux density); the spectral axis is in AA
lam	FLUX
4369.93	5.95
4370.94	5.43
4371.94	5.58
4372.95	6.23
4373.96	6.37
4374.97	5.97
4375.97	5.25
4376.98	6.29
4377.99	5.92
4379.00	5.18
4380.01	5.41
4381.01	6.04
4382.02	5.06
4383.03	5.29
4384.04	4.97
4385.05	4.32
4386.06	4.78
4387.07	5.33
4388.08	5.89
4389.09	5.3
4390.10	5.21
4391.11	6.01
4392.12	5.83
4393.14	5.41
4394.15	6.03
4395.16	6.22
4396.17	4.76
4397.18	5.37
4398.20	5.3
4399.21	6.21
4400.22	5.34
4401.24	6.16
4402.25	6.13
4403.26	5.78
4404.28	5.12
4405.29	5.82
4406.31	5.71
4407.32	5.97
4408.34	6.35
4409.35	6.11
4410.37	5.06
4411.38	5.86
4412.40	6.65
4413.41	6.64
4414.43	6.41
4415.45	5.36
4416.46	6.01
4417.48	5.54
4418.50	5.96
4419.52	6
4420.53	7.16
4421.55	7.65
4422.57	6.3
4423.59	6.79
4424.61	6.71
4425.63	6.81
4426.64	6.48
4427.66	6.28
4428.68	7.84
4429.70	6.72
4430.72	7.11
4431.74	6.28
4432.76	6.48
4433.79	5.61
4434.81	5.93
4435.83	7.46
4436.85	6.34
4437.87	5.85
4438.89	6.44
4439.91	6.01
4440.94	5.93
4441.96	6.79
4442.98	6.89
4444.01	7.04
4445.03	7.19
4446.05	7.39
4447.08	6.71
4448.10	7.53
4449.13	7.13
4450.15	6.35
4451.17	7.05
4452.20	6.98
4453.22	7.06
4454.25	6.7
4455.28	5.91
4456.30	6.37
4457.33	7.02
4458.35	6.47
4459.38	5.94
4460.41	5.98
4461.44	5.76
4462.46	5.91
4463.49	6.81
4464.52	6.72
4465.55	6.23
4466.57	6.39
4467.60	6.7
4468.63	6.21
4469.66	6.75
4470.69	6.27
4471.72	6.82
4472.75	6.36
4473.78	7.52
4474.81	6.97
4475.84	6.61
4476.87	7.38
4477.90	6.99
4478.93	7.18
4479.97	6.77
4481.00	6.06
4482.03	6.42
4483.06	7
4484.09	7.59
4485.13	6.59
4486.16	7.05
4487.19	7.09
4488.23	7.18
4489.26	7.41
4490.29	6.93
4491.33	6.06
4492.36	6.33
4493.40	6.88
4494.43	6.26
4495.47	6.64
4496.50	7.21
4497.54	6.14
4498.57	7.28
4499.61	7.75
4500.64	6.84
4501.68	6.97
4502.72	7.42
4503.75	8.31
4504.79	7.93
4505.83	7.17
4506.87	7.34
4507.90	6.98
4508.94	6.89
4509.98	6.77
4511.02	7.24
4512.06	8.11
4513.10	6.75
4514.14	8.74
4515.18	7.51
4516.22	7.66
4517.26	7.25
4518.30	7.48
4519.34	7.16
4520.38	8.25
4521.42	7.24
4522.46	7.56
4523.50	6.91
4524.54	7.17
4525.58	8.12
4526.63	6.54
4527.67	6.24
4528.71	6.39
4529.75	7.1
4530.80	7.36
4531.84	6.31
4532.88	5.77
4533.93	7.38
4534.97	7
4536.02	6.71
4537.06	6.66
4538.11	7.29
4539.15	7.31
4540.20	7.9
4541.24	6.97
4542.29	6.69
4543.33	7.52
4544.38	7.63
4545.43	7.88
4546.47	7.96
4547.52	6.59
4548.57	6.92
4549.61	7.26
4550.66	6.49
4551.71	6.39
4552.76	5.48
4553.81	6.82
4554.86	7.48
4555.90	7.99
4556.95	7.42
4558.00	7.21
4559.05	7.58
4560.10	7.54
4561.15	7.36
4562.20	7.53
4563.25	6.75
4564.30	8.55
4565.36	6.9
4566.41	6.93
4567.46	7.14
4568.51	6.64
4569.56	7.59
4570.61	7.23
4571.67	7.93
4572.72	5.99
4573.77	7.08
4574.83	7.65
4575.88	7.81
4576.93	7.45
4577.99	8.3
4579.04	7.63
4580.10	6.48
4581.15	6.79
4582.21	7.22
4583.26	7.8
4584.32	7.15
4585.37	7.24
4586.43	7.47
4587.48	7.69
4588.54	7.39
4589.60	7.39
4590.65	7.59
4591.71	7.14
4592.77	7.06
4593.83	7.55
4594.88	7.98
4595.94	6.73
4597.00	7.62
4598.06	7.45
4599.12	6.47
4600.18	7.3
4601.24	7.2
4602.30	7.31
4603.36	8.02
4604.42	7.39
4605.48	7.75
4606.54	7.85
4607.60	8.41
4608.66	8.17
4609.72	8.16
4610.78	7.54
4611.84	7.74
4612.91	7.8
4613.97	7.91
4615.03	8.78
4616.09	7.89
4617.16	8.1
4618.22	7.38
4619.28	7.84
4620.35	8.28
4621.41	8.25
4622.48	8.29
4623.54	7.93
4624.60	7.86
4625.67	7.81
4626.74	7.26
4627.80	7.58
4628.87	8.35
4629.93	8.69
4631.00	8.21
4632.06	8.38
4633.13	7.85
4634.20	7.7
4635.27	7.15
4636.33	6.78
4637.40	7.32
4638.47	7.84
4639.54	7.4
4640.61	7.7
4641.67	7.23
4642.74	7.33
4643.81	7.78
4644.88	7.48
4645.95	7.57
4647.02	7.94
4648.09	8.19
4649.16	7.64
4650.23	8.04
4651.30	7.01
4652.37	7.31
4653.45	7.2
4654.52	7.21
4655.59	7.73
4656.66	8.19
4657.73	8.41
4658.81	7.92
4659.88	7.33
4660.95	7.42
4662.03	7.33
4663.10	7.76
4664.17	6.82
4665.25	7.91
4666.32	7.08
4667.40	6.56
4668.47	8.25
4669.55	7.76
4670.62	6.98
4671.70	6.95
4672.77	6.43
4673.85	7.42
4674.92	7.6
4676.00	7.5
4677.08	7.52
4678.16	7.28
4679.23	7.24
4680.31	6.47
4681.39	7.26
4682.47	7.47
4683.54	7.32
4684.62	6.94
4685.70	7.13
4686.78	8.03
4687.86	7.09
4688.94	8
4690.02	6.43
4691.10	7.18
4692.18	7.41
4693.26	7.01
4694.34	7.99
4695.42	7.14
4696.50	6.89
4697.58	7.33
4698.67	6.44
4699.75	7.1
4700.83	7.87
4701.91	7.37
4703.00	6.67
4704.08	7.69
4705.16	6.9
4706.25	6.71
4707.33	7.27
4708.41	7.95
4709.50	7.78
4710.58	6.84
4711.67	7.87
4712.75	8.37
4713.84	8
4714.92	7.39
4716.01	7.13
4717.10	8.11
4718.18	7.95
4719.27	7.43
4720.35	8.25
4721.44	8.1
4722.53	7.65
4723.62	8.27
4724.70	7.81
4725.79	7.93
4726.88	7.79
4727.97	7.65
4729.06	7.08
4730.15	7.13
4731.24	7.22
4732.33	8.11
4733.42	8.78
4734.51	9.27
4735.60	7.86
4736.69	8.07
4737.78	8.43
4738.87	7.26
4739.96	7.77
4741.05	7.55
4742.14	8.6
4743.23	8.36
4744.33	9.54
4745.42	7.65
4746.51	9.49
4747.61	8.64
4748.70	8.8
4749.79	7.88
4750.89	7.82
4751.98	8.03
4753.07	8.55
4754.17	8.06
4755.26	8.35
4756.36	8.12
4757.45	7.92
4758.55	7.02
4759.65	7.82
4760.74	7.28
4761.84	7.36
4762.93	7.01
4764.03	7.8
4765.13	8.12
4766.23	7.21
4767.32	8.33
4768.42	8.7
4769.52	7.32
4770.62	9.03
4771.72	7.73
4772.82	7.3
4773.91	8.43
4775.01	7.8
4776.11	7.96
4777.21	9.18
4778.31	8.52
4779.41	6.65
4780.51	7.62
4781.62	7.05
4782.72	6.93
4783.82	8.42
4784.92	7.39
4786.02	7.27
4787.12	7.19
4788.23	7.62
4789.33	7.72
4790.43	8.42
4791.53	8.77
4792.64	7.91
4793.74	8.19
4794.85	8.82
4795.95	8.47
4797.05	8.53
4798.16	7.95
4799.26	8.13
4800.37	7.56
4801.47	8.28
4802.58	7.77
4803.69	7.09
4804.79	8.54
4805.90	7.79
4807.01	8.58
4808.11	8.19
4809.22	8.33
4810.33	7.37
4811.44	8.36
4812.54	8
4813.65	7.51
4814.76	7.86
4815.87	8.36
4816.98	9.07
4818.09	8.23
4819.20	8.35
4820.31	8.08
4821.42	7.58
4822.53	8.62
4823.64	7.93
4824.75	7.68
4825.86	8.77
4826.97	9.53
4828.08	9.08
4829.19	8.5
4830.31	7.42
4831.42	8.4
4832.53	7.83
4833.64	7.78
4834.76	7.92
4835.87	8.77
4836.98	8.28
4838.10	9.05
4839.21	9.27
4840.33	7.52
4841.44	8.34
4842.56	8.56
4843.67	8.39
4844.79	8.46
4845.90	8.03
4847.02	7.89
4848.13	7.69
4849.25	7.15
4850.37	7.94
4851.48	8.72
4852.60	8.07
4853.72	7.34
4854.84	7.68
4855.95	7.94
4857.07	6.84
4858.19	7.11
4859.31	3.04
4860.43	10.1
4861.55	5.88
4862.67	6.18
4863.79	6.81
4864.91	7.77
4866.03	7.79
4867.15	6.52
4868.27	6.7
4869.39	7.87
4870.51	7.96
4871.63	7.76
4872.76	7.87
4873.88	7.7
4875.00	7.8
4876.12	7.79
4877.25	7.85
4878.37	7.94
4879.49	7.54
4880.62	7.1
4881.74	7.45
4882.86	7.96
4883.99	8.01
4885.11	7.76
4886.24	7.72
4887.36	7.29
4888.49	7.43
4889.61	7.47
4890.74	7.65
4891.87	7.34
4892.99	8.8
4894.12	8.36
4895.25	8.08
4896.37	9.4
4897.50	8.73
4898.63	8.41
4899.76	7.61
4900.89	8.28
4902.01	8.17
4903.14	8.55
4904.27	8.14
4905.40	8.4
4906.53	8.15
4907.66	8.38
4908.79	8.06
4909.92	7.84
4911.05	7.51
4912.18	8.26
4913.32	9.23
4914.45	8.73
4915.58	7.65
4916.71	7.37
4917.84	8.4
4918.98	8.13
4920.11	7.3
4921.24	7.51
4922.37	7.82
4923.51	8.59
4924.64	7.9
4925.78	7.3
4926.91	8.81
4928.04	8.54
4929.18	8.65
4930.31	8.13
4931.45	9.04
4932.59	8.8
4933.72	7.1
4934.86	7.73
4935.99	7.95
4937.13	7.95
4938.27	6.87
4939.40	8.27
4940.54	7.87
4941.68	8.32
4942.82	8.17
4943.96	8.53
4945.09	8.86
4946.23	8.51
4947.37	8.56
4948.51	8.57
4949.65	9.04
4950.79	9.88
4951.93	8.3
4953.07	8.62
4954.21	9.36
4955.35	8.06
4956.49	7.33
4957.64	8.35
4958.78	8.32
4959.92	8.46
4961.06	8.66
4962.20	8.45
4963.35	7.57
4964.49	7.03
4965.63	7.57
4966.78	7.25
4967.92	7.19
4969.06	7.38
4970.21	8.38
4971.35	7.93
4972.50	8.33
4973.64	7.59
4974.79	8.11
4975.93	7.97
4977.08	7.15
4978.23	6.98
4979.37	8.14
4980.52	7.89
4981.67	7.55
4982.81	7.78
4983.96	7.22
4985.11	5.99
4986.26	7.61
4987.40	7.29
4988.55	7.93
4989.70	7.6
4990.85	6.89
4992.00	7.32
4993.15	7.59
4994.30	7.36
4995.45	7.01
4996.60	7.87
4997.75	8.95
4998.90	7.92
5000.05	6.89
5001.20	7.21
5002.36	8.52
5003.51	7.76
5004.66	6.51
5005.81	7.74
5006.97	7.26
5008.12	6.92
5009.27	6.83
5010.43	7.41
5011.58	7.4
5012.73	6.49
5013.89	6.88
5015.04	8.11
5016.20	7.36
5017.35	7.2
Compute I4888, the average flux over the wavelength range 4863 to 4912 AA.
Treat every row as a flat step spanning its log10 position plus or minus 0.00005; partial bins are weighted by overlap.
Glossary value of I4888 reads 7.85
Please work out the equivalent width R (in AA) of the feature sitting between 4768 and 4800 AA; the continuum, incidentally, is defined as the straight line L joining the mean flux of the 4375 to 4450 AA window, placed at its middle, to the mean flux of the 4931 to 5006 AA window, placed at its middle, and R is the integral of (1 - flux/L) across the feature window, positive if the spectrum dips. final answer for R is -2.9 AA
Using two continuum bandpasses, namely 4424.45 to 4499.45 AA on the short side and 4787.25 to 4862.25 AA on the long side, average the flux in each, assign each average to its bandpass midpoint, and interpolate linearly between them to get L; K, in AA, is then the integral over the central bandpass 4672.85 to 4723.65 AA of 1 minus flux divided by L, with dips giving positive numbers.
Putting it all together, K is 1.1 AA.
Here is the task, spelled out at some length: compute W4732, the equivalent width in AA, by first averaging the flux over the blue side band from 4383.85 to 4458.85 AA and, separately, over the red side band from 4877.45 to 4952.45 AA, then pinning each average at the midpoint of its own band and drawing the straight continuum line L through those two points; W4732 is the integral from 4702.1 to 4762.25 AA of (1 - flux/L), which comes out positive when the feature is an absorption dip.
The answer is -3.7 AA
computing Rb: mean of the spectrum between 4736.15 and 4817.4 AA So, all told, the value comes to 8.01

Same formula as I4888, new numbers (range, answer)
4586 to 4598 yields 7.42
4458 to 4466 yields 6.22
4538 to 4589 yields 7.27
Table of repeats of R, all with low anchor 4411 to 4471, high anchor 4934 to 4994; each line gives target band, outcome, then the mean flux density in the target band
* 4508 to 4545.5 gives -2.5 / 7.19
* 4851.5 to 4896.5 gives 0.8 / 7.54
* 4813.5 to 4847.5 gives -3.3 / 8.3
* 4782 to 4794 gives -0.5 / 7.79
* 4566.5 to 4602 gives -2.0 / 7.3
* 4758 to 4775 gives -0.9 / 7.77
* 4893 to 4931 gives -2.1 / 8.2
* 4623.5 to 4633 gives -1.3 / 8.01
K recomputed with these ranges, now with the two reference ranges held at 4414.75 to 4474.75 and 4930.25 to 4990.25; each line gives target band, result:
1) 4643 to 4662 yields -1.4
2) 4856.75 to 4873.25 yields 1.4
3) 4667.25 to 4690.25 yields -0.2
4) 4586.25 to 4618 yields -2.9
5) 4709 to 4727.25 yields -1.2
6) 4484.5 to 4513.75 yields -1.6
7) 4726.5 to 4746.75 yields -1.9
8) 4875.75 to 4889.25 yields 0.2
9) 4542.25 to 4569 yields -1.3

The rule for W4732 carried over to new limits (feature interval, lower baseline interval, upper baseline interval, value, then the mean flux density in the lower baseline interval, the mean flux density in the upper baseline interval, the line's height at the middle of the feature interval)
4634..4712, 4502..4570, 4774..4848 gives 2.9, 7.22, 8.11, 7.66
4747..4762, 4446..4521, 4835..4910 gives -0.9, 6.92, 7.83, 7.55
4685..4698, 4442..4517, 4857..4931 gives 0.1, 6.9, 7.82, 7.37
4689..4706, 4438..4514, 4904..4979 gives 0.6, 6.82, 8.11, 7.44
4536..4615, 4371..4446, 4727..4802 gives -4.7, 6.03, 7.98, 6.95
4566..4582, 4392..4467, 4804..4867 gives -0.8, 6.32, 7.96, 6.9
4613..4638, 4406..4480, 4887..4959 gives -2.5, 6.53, 8.2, 7.17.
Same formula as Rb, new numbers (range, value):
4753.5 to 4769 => 7.8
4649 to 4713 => 7.36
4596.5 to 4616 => 7.72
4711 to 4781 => 7.97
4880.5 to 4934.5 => 8.08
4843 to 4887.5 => 7.54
